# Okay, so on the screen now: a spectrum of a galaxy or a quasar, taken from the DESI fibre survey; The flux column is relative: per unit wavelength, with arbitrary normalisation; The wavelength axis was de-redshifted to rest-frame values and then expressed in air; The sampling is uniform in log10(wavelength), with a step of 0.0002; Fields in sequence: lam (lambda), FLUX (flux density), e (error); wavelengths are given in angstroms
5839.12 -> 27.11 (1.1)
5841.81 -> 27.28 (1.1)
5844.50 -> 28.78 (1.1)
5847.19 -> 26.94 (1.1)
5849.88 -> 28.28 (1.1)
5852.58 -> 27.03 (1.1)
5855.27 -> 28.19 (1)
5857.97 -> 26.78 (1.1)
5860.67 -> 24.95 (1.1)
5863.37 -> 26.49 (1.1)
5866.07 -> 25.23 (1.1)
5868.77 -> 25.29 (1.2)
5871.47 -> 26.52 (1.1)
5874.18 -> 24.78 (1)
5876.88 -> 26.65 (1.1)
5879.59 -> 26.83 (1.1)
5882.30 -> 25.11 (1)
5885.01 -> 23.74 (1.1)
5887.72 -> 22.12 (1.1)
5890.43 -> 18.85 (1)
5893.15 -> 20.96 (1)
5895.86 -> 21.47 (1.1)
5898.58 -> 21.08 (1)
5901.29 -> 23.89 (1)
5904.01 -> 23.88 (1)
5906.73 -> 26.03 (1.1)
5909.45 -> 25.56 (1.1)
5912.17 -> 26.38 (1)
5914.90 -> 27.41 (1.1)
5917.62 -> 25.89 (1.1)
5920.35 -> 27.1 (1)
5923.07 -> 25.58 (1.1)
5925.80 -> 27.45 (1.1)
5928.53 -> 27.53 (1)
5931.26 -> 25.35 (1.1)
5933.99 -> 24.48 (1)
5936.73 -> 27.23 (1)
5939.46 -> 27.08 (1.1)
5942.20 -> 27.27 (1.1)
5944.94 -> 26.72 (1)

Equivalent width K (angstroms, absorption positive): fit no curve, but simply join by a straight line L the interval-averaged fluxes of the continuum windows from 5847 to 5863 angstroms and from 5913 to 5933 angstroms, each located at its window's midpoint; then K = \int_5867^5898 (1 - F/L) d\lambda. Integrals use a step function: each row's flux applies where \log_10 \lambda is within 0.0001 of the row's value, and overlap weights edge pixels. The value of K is 3.51 angstroms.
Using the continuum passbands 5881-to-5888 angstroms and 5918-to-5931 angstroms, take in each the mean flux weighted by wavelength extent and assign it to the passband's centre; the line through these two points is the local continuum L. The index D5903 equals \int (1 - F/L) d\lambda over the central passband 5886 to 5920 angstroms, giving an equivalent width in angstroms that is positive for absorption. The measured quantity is 2.0 angstroms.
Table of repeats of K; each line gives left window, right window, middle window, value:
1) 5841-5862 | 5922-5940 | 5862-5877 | 0.7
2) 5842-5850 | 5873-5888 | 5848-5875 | 0.2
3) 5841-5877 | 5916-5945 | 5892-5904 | 2.0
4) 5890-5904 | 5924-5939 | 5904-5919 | -1.5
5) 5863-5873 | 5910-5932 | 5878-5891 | 1.2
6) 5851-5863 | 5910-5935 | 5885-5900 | 3.0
